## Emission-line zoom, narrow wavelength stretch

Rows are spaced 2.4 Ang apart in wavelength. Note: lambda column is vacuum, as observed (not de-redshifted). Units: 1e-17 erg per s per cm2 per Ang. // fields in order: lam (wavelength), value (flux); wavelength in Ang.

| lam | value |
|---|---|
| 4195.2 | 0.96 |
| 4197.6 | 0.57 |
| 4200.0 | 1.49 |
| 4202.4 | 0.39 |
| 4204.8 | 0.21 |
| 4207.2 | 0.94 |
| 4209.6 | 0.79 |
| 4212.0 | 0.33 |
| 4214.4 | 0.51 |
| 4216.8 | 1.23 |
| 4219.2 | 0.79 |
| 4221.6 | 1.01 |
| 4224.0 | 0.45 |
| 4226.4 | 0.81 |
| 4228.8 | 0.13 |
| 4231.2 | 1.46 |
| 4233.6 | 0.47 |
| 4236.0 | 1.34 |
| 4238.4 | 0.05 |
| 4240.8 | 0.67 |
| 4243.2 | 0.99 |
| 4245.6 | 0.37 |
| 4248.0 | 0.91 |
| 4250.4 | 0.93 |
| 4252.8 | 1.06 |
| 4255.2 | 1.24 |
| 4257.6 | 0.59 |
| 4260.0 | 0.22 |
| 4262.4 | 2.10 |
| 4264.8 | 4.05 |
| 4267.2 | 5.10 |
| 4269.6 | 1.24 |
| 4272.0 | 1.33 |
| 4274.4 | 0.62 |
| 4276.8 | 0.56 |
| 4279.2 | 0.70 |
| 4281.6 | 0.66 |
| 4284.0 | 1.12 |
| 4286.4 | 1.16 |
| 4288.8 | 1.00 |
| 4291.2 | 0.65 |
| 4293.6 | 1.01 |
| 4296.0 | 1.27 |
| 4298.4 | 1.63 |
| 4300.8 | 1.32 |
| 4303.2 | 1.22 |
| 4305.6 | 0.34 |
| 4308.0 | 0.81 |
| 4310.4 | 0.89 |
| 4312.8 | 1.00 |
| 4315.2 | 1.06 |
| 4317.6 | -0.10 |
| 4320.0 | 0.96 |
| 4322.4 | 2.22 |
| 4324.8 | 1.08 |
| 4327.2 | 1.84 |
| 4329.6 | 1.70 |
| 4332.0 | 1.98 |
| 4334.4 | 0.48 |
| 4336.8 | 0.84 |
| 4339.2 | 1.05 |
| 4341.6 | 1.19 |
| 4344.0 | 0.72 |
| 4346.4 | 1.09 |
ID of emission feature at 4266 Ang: [O II] 3727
